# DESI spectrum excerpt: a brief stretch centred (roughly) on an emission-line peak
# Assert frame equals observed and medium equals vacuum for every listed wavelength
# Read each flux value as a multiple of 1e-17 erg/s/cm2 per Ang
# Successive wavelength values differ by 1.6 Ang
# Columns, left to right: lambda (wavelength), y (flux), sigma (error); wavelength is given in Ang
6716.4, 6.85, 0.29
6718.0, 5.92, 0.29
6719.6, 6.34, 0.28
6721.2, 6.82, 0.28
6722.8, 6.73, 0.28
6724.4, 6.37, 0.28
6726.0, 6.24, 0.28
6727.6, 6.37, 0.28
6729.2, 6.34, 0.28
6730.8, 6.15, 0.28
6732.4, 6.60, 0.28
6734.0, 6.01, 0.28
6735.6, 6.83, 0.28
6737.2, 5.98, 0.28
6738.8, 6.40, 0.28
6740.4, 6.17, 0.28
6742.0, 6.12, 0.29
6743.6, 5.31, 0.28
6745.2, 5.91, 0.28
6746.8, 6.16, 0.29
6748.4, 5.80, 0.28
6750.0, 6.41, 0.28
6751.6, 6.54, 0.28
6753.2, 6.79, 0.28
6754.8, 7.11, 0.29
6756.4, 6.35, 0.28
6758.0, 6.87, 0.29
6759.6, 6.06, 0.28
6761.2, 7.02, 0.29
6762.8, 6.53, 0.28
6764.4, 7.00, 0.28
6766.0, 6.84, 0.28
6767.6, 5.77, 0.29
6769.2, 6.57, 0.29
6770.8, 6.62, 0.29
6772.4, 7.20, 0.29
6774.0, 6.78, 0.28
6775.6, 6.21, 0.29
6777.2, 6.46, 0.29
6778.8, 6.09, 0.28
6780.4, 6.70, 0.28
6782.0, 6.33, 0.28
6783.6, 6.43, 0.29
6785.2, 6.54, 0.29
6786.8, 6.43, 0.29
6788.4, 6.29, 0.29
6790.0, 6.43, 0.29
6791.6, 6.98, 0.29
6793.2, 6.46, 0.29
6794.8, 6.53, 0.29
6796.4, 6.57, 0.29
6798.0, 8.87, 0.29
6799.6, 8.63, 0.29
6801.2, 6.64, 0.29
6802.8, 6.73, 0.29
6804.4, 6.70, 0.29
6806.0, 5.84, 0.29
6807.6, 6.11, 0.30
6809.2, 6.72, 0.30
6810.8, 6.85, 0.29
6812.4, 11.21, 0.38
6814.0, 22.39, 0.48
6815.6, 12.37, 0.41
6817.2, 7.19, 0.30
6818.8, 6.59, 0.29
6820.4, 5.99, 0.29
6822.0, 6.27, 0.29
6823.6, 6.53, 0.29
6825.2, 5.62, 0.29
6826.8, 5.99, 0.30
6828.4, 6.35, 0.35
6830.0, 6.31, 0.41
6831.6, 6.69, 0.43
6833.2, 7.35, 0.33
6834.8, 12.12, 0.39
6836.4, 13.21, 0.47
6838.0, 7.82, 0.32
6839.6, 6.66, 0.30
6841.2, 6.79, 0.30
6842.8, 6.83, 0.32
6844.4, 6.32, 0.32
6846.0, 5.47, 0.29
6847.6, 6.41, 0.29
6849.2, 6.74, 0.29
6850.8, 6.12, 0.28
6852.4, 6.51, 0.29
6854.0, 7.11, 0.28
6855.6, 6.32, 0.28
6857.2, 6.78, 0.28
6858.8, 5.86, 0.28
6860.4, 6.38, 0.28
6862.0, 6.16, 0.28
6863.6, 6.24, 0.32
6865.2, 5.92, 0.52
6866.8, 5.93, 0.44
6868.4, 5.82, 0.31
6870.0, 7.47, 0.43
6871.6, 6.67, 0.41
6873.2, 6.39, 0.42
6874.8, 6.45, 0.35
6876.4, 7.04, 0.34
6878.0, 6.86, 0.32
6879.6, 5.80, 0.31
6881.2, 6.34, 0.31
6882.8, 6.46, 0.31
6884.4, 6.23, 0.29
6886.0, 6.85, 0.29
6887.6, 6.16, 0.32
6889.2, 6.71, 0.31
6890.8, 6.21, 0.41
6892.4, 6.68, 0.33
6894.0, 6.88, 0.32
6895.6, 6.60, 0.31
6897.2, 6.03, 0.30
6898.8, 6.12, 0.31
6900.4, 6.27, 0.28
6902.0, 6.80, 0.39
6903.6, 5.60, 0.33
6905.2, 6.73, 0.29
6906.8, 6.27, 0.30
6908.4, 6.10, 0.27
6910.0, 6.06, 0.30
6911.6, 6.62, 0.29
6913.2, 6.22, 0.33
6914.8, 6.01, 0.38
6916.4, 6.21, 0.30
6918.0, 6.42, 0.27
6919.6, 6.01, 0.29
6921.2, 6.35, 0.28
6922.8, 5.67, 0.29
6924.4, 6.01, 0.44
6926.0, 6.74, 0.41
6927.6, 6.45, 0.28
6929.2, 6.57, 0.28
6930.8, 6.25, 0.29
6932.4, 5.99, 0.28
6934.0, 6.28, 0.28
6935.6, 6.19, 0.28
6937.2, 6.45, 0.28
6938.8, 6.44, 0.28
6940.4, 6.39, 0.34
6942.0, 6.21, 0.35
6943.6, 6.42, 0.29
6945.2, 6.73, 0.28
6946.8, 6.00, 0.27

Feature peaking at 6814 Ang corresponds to H-alpha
